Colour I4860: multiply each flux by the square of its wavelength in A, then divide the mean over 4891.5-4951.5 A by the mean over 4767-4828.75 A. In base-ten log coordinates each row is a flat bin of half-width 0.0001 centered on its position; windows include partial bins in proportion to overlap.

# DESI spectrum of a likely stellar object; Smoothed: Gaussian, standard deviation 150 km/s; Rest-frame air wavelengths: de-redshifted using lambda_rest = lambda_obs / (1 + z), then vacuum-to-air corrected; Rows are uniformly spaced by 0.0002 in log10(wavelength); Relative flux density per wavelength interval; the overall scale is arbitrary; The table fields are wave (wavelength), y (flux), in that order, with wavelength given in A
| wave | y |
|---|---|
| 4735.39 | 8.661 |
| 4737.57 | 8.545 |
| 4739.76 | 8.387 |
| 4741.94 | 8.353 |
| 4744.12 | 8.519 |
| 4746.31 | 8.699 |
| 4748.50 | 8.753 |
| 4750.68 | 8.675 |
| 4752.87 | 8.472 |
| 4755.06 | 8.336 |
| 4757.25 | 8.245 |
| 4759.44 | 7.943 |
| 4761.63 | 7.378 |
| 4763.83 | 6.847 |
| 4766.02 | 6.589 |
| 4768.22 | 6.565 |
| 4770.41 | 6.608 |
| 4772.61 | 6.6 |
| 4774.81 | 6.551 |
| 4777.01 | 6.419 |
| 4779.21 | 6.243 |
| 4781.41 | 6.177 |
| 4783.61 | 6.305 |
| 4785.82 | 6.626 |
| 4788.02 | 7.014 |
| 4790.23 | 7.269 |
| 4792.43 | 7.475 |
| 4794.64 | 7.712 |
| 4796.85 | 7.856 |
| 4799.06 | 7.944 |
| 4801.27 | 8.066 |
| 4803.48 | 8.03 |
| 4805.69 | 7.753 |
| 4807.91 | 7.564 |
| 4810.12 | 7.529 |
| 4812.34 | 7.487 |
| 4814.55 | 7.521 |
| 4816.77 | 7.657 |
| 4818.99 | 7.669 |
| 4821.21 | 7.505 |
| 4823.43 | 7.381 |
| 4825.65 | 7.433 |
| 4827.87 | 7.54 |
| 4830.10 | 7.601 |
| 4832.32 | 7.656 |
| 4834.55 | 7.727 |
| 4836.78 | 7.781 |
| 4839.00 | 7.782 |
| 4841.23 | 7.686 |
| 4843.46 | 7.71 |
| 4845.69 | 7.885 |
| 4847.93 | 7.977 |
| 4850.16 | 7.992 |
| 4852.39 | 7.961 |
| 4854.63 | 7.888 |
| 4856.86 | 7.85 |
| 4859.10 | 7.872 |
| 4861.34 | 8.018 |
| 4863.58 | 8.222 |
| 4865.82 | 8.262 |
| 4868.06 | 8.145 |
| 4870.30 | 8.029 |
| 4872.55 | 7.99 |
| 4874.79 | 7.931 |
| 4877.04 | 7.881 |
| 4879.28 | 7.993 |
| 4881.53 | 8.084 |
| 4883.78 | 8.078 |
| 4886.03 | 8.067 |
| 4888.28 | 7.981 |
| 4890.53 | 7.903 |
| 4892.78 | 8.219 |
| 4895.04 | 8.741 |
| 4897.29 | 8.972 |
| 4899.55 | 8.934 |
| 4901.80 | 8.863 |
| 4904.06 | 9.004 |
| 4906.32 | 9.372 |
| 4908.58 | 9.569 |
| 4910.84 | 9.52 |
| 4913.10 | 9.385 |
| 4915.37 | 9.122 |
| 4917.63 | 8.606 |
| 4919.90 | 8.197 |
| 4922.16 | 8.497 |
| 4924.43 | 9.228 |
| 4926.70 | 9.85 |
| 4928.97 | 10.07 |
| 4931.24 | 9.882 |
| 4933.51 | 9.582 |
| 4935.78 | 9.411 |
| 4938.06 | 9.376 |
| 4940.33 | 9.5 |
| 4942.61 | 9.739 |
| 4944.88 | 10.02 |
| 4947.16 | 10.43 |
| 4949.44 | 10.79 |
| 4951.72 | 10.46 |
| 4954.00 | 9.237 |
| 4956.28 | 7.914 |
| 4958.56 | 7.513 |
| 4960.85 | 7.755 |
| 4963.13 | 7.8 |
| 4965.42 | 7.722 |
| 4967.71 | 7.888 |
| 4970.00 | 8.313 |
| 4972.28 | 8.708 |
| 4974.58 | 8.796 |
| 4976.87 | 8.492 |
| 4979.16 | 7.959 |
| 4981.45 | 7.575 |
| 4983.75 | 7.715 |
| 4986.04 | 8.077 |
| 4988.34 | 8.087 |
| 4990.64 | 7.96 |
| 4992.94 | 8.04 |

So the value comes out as 1.36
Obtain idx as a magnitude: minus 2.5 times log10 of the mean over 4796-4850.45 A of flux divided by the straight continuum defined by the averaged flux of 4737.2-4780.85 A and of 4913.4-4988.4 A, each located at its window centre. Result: 0.04 mag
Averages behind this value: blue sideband 7.6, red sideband 8.87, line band 7.7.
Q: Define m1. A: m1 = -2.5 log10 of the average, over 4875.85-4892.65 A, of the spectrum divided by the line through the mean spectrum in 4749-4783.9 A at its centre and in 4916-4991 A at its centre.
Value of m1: 0.03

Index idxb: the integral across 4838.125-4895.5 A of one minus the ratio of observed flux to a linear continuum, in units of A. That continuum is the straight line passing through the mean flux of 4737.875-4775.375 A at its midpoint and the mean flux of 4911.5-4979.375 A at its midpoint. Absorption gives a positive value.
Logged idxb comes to 3.4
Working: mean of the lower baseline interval 7.77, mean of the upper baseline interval 9.02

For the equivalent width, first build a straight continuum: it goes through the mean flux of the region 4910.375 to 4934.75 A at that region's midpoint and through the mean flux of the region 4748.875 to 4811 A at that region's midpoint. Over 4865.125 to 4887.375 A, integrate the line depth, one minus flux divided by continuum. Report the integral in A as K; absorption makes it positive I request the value 1.5 A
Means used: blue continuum 7.33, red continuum 9.26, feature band 8.04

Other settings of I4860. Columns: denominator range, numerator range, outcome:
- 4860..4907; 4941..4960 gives 1.17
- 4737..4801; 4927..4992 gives 1.27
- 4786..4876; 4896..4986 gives 1.21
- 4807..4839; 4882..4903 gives 1.14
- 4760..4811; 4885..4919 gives 1.30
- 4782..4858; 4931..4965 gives 1.28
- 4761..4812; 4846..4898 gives 1.18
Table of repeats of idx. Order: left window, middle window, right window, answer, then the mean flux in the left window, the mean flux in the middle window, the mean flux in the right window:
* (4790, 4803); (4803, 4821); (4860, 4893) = 0.03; 7.77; 7.63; 8.05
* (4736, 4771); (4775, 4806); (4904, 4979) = 0.14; 7.96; 7.18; 9.07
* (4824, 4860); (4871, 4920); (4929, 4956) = 0.04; 7.77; 8.57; 9.81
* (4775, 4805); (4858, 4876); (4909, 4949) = 0.05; 7.16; 8.06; 9.46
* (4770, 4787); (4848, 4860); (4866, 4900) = -0.03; 6.44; 7.92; 8.18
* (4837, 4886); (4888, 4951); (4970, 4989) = -0.15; 7.96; 9.27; 8.19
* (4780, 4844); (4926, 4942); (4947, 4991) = -0.18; 7.49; 9.66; 8.42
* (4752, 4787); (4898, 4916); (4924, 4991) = -0.11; 6.98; 9.22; 8.87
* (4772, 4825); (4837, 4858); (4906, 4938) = 0.03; 7.27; 7.86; 9.31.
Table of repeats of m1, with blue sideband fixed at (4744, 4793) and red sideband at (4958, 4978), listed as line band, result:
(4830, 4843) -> -0.02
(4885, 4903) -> -0.09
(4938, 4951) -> -0.24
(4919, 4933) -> -0.17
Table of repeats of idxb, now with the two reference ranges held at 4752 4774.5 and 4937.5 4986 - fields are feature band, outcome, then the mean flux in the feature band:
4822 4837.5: 0.4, 7.58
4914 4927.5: -0.7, 8.9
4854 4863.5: 0.1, 7.94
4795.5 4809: -0.5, 7.86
